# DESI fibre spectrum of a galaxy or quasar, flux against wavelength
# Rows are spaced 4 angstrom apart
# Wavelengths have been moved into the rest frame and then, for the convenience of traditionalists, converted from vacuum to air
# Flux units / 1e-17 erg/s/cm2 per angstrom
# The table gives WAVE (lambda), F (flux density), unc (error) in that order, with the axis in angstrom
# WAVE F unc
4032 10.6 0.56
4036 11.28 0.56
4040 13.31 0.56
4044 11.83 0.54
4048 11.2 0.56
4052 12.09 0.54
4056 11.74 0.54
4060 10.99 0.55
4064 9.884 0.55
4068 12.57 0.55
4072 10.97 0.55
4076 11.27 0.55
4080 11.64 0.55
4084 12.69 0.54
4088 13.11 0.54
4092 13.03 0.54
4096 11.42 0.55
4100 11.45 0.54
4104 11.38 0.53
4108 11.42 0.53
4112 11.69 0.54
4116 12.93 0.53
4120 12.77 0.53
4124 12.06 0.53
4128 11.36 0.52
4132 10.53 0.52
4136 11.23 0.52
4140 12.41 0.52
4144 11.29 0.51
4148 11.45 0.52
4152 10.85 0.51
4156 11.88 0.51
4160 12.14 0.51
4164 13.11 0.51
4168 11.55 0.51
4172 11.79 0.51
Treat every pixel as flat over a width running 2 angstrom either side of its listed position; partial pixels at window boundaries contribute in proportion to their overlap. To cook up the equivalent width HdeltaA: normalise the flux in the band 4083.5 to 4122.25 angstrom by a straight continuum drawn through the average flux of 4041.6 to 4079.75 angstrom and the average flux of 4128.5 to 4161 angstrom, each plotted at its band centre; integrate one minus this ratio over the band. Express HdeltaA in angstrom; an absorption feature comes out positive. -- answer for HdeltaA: -2.48 angstrom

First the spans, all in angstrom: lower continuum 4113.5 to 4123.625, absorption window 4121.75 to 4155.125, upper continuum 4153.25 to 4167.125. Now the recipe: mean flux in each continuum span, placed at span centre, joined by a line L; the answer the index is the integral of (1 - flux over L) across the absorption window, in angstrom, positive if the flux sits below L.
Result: 2.8 angstrom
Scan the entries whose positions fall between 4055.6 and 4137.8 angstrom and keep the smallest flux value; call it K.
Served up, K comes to 9.884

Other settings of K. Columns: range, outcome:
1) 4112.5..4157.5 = 10.53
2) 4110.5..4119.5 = 11.69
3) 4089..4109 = 11.38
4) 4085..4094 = 13.03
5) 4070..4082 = 10.97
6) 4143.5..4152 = 10.85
